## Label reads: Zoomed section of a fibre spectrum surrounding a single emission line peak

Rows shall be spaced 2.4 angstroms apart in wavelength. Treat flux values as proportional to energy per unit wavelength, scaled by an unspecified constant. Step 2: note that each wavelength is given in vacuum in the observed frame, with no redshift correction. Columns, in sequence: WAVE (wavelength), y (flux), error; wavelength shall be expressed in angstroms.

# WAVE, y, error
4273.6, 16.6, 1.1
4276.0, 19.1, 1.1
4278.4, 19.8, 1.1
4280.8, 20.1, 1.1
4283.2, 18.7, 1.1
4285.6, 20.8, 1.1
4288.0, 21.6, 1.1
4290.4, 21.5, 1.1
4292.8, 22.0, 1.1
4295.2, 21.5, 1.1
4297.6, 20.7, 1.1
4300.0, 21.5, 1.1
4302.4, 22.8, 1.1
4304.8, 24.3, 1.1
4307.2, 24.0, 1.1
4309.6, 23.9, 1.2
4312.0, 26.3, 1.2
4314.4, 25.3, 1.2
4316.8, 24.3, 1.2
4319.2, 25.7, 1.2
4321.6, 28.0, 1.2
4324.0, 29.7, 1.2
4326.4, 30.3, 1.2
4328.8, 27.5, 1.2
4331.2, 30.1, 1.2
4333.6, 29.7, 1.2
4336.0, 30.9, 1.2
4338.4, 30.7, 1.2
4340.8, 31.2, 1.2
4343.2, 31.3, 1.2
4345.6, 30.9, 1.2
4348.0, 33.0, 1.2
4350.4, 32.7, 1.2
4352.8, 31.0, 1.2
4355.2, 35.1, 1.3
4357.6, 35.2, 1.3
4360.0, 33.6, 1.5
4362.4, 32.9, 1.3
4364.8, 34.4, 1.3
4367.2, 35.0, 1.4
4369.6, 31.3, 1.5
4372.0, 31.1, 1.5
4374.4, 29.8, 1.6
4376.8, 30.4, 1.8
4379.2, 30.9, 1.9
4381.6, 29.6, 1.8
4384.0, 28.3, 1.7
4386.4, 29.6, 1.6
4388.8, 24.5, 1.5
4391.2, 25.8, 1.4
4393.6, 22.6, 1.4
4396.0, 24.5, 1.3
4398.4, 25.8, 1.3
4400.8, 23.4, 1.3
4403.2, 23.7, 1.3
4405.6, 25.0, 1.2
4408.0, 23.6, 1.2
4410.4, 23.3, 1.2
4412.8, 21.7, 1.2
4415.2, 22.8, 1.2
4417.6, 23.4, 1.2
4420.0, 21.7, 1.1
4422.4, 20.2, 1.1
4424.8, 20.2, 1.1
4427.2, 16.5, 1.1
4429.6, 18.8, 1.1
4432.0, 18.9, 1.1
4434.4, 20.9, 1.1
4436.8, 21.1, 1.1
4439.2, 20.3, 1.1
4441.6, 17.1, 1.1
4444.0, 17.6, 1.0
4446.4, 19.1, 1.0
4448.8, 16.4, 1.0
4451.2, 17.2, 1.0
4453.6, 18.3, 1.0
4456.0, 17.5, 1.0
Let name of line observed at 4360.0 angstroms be C IV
